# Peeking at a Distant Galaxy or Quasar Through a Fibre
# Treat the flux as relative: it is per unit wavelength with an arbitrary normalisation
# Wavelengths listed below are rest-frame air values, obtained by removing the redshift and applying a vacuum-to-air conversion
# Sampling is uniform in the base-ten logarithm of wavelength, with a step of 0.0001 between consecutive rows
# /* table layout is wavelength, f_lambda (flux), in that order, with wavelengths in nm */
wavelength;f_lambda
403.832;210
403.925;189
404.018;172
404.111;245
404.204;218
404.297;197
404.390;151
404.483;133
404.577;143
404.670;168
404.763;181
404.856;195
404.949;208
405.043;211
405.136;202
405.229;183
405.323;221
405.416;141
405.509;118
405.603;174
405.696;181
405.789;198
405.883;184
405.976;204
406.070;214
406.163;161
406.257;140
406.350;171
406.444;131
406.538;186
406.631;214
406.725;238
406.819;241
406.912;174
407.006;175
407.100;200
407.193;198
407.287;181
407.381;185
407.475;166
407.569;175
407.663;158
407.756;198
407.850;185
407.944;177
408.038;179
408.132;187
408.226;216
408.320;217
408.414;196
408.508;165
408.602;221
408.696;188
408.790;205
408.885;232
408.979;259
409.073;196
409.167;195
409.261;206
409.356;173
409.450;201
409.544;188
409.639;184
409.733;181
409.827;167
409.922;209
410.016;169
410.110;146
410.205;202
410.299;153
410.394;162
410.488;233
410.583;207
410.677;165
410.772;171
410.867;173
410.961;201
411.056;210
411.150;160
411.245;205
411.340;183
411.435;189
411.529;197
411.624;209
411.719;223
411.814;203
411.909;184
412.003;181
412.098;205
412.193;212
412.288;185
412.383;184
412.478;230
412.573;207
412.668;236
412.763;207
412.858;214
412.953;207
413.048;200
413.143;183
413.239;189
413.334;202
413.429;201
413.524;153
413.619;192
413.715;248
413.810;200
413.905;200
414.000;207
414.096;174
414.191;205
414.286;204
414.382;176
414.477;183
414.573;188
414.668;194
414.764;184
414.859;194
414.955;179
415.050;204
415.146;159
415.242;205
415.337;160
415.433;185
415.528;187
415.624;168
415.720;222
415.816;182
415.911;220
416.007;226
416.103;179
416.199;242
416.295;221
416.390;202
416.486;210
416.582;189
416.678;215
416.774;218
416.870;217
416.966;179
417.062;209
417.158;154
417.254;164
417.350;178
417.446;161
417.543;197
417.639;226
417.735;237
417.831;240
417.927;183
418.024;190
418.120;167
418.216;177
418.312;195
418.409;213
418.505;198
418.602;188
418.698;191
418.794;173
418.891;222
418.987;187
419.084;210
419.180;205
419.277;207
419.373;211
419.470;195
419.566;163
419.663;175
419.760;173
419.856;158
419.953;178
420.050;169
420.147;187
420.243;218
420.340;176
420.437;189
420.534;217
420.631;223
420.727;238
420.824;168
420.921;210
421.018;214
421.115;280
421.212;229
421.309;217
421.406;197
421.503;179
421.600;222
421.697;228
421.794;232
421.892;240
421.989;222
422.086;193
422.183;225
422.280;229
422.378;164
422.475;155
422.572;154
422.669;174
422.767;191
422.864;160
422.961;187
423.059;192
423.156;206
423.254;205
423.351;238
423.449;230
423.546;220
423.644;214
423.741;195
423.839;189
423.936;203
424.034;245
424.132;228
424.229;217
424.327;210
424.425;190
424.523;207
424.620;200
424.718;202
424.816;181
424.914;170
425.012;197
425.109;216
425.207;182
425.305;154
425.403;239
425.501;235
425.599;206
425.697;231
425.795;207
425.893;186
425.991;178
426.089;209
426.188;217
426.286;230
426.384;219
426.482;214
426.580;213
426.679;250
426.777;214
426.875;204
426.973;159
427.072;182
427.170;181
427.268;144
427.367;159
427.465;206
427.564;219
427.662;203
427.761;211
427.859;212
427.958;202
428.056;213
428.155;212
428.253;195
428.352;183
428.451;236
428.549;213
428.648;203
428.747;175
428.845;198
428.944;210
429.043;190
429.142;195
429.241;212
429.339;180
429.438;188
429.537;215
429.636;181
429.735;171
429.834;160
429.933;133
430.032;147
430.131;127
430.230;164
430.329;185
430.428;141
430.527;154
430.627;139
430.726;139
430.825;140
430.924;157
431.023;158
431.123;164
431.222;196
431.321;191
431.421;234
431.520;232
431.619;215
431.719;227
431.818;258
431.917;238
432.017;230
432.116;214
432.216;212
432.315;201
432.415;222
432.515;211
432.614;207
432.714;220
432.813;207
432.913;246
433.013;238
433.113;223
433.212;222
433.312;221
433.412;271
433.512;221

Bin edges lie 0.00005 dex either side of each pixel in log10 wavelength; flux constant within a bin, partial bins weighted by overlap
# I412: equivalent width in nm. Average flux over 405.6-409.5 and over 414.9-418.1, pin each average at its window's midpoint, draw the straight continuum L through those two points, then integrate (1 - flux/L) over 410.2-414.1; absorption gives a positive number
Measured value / -0.04 nm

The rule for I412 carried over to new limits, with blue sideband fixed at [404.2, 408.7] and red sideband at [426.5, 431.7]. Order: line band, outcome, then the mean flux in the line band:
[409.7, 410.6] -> 0.01 nm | 182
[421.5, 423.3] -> -0.12 nm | 198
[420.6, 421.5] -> -0.15 nm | 218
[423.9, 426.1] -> -0.21 nm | 204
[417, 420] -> -0.09 nm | 191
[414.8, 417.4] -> -0.13 nm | 195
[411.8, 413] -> -0.12 nm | 204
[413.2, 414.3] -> -0.08 nm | 198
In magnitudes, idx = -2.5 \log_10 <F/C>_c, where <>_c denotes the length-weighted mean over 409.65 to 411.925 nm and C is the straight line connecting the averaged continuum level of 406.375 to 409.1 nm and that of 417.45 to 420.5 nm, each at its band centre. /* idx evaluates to 0.04 mag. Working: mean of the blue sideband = 194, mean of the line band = 188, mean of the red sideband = 193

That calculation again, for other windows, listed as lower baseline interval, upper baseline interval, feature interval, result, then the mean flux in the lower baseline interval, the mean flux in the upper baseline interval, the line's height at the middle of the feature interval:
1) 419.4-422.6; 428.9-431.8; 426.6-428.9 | -0.08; 201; 178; 185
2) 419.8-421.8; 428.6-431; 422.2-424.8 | -0.03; 206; 171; 195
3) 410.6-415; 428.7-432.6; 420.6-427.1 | -0.09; 196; 188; 191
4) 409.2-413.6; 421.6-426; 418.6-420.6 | 0.05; 192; 203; 200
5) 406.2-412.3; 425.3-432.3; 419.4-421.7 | -0.04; 191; 195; 193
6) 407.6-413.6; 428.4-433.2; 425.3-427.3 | -0.06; 194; 194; 194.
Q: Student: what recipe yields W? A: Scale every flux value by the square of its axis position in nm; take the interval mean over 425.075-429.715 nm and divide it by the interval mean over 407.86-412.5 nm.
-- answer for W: 1.13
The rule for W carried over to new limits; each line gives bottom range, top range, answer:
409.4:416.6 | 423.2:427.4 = 1.11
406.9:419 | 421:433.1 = 1.10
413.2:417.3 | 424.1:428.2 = 1.09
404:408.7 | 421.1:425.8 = 1.20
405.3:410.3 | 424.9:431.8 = 1.13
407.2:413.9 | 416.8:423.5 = 1.07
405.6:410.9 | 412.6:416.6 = 1.08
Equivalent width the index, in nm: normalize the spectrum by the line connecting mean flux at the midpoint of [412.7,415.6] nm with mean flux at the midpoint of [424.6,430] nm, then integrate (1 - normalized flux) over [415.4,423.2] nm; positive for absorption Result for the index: -0.15 nm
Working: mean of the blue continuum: 193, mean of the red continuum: 198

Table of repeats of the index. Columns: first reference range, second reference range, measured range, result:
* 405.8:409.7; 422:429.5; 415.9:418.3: -0.038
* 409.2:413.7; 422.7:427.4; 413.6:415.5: 0.029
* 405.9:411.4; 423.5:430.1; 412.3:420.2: -0.076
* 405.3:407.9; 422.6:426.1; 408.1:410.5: -0.110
